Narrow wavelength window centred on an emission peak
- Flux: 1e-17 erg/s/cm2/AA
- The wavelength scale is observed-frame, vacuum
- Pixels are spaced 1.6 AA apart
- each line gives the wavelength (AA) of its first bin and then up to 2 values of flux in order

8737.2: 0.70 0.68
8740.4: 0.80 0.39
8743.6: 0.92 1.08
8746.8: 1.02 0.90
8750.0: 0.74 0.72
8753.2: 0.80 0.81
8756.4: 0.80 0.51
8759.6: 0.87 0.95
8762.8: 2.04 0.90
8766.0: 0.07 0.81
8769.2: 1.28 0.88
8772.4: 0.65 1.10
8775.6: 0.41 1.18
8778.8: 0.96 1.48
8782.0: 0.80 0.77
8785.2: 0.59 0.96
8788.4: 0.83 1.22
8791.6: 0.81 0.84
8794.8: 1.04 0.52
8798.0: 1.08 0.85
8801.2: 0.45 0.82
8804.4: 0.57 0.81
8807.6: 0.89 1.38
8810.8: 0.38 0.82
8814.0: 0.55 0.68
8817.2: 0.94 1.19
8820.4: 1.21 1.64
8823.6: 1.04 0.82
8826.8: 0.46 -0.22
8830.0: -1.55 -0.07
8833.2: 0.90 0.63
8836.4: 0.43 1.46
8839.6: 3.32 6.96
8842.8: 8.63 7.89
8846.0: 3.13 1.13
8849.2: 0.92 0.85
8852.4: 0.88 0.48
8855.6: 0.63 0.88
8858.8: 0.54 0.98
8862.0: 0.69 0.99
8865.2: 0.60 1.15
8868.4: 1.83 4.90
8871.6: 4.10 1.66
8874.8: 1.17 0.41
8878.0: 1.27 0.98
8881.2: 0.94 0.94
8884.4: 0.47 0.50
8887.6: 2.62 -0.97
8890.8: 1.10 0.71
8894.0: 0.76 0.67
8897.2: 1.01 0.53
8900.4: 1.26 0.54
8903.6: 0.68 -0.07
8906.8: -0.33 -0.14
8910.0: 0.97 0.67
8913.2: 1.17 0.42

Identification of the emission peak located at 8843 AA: H-alpha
